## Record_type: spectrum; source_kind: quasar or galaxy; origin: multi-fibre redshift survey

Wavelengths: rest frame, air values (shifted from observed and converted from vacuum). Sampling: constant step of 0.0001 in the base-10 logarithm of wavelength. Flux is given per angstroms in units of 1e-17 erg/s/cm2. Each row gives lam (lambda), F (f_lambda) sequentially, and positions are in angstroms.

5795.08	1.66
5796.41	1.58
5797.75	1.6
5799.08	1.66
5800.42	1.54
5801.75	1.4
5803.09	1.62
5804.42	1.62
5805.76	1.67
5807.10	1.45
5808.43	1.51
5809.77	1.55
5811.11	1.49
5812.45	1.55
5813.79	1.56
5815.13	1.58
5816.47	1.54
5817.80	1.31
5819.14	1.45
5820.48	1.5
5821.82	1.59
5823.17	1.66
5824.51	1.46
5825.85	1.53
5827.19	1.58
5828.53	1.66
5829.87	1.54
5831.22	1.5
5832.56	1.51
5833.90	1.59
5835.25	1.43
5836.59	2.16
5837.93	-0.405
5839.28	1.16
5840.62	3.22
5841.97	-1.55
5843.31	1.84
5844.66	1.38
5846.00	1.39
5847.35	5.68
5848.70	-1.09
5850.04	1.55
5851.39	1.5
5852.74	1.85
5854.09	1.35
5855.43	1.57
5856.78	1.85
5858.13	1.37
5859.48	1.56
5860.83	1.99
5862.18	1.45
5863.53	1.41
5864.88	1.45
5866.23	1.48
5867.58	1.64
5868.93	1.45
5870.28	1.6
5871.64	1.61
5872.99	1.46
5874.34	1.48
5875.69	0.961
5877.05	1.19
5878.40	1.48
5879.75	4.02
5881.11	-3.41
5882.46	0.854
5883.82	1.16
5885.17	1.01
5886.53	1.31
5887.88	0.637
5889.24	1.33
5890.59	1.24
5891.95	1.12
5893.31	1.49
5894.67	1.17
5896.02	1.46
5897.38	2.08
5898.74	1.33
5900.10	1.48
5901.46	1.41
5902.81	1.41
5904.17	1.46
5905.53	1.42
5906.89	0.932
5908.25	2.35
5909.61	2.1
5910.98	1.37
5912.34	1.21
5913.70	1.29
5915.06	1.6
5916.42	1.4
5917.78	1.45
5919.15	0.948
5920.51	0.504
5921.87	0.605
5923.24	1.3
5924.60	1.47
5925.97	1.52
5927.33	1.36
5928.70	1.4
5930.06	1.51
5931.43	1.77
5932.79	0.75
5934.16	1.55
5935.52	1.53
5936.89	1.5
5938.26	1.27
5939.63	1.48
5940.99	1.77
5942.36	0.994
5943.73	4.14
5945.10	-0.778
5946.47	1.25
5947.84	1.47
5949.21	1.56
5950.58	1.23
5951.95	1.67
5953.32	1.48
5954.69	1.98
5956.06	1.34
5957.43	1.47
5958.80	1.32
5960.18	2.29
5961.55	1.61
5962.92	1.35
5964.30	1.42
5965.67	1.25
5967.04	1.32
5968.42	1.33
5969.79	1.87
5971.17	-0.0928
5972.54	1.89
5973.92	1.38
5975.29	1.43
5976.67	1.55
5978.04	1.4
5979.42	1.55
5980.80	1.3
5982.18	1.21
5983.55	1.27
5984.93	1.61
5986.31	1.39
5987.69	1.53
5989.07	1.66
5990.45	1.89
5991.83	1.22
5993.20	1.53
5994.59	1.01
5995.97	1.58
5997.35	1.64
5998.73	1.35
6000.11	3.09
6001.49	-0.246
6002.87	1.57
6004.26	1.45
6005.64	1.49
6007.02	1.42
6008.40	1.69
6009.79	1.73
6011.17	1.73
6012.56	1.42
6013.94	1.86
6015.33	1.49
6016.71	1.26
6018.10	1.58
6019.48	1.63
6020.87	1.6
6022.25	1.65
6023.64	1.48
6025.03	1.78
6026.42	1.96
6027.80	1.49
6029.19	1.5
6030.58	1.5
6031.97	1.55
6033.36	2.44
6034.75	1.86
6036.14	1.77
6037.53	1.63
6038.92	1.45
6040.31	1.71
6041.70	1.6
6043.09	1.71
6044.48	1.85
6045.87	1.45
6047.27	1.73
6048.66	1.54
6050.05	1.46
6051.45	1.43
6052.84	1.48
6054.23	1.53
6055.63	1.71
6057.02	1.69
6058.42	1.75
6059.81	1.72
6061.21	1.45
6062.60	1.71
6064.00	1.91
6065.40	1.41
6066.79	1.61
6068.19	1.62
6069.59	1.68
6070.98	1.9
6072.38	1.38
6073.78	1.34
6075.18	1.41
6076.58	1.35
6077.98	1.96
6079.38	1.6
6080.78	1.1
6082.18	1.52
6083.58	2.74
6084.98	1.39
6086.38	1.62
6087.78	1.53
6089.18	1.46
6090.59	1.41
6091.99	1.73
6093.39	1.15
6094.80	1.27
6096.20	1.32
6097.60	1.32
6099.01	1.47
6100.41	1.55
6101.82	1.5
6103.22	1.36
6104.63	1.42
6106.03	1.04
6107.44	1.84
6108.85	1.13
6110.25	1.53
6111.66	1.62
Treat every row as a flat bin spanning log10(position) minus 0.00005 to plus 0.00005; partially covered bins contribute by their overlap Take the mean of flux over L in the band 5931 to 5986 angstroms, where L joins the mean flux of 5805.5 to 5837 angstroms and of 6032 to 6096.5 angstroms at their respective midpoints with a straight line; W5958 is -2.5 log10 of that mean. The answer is 0.104 mag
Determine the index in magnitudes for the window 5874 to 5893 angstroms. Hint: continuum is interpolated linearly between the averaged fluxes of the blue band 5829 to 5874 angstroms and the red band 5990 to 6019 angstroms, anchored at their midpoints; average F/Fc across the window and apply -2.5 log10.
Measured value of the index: 0.41 mag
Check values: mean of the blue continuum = 1.5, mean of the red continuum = 1.51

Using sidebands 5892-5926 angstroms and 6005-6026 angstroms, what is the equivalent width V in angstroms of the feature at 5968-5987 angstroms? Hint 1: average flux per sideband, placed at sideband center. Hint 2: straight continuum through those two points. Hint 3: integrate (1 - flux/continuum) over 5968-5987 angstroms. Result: 1.9 angstroms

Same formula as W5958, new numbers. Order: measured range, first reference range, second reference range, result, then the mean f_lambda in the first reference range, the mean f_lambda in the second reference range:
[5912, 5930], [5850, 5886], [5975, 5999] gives 0.13 mag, 1.36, 1.45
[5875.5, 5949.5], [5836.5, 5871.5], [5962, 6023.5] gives 0.13 mag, 1.49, 1.46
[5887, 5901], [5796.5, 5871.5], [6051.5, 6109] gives 0.14 mag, 1.52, 1.54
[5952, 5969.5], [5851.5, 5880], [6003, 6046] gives 0.06 mag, 1.59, 1.64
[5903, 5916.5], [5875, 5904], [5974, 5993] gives -0.21 mag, 1.18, 1.46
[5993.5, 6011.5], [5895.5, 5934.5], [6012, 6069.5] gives 0.05 mag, 1.39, 1.63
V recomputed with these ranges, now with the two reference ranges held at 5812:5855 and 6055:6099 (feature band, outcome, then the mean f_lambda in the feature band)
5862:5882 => 2.99 angstroms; 1.28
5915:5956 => 3.68 angstroms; 1.39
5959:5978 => 1.32 angstroms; 1.43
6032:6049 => -1.82 angstroms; 1.73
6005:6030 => -0.76 angstroms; 1.6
